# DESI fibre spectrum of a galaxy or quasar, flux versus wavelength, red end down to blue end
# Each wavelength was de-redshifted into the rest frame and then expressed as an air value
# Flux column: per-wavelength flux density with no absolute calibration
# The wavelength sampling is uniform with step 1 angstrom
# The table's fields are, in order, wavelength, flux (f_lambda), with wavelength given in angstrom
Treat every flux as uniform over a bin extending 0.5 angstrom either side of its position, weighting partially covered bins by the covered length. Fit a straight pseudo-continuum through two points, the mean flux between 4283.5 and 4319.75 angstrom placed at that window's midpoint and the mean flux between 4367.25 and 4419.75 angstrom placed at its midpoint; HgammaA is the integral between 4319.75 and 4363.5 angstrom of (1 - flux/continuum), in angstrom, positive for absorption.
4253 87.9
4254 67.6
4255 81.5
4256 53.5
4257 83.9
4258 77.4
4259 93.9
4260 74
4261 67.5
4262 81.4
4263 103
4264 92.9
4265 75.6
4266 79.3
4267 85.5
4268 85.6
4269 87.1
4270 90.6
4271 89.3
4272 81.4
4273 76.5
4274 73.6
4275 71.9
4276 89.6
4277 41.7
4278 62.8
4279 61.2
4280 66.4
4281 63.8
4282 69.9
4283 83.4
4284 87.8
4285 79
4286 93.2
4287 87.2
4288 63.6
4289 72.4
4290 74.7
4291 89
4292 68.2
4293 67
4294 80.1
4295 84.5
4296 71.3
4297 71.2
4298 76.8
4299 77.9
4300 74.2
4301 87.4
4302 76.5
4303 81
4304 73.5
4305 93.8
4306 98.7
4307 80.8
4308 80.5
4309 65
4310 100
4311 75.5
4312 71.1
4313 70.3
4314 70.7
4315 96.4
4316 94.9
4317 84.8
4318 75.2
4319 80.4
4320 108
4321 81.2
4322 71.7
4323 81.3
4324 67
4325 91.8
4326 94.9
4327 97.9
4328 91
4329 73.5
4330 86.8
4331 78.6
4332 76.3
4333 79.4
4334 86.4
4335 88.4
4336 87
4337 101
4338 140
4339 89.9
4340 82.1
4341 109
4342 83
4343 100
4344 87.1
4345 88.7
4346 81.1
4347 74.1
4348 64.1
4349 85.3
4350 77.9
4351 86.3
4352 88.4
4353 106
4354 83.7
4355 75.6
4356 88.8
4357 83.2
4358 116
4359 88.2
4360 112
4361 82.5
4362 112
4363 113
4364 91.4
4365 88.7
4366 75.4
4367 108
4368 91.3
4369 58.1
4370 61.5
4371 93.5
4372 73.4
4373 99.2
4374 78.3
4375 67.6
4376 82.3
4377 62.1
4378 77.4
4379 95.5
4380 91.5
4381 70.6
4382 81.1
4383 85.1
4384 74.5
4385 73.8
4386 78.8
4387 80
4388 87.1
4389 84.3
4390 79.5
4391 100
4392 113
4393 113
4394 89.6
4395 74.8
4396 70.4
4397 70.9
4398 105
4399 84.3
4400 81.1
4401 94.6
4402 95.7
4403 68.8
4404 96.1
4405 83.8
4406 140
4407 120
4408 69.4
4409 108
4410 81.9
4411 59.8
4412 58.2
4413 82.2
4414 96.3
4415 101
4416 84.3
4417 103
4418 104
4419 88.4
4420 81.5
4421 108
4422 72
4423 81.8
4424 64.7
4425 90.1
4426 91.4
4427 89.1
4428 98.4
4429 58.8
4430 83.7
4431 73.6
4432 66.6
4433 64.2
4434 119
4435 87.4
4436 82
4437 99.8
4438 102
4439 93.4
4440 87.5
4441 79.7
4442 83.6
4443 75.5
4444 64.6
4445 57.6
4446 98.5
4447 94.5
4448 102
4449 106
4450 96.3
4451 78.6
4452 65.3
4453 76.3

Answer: -3.61 angstrom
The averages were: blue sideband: 80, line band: 89.4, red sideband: 85.9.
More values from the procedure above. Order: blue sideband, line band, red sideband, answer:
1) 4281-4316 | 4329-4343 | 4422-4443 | -1.8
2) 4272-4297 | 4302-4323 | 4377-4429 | -1.4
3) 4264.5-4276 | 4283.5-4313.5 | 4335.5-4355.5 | 2.0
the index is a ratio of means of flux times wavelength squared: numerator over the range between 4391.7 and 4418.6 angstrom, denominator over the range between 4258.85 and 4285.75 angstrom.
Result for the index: 1.23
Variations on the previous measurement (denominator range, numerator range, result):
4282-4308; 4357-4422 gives 1.16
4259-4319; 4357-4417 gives 1.16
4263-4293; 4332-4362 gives 1.20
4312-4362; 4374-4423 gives 1.02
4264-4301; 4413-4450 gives 1.21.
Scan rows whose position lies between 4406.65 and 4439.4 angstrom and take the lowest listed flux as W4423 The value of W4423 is 58.2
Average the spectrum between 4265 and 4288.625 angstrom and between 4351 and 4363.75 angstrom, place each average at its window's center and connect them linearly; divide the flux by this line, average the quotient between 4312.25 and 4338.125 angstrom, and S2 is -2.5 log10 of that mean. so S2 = 0.03 mag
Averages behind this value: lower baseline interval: 76.9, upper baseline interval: 95.3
